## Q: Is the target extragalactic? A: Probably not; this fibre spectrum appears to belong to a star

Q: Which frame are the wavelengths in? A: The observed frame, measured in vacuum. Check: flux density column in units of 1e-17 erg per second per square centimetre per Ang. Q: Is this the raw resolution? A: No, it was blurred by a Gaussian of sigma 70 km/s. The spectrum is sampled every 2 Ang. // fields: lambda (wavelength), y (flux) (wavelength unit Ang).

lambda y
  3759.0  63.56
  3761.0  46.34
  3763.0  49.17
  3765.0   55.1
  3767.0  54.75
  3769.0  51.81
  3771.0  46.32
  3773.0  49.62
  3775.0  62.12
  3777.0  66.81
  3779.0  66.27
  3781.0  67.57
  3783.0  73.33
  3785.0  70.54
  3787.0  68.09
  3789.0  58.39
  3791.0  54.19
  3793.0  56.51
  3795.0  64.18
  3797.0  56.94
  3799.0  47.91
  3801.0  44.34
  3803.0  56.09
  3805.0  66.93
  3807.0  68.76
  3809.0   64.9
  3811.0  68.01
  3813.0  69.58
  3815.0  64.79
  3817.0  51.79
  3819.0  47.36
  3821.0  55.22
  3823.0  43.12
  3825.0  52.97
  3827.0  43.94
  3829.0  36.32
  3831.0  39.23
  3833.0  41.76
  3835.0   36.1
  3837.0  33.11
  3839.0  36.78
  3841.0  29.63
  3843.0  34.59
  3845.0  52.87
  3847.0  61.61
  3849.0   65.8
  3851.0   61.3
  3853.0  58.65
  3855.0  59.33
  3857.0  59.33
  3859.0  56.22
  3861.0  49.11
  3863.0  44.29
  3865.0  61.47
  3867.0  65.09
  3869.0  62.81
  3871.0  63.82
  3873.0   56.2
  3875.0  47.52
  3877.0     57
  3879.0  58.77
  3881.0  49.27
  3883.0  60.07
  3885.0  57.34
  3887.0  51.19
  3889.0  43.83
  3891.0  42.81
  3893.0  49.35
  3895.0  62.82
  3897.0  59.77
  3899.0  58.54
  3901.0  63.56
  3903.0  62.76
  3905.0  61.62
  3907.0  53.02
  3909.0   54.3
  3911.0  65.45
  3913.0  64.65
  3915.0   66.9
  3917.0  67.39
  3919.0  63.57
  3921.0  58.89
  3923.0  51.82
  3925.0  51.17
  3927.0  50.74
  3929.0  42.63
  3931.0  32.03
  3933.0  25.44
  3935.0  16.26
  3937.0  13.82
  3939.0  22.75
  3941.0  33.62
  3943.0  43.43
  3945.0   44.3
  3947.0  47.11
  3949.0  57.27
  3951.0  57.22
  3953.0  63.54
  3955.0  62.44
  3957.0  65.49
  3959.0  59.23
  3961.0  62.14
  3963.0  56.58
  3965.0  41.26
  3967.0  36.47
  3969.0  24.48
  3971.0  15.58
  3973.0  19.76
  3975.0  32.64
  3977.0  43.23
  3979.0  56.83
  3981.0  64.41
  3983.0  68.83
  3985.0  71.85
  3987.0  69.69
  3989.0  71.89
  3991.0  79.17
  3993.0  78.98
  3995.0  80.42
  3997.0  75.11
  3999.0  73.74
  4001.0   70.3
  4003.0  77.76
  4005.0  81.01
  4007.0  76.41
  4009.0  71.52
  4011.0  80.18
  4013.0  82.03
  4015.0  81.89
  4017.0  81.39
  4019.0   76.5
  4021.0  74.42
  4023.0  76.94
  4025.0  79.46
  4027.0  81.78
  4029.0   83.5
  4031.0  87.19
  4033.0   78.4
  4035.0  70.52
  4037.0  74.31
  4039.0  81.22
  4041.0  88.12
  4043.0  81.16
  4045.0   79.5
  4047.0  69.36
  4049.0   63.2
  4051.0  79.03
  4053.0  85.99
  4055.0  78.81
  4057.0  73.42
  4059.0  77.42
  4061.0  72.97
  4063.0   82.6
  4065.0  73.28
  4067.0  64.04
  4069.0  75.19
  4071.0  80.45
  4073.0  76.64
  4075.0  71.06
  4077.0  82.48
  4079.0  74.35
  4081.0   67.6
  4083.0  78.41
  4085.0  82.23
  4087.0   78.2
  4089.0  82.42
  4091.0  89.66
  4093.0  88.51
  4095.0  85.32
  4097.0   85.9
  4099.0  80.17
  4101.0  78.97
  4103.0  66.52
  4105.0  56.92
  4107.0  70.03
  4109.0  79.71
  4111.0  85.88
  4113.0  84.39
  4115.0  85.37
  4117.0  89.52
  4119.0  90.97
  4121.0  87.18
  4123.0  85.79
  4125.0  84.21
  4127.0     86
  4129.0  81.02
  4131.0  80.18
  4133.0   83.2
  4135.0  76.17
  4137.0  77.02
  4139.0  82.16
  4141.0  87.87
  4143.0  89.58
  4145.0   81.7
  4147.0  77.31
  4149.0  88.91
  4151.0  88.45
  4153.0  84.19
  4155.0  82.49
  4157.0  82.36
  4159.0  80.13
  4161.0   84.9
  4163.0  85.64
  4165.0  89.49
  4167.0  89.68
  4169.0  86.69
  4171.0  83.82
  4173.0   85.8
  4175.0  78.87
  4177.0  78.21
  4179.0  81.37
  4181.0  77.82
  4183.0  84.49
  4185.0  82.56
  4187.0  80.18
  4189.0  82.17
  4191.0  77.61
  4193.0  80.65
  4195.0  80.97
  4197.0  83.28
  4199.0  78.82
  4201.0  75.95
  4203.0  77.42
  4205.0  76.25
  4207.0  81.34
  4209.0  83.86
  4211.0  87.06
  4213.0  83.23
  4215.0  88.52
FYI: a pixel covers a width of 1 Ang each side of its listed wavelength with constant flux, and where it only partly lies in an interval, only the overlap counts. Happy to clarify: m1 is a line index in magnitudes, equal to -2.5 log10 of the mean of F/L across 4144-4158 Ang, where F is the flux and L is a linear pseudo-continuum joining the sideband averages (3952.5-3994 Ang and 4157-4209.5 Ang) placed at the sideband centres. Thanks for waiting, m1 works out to -0.08 mag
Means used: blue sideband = 54.4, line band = 83.6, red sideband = 81.8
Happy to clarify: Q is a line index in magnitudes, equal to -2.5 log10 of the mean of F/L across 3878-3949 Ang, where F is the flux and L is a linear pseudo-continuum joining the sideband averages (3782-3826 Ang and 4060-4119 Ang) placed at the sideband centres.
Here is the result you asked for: 0.31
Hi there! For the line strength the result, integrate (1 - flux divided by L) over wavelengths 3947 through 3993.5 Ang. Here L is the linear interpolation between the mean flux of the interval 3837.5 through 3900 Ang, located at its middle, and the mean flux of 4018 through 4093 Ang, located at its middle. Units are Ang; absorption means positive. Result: 8.8 Ang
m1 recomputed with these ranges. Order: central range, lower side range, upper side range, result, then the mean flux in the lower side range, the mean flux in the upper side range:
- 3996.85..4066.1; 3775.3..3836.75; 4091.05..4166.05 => -0.04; 56.5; 82.6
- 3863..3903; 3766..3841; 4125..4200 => 0.09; 54.7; 82.8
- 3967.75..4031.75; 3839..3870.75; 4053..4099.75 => 0.04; 54.5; 78.5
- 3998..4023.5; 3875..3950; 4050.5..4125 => -0.16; 50.4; 79.2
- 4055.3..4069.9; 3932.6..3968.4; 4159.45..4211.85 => -0.19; 45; 82.1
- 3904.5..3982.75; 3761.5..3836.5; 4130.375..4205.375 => 0.36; 55.8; 82.3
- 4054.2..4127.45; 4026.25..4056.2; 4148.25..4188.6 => 0.02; 78.7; 83.7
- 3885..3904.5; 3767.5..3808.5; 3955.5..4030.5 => 0.14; 59.8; 65.6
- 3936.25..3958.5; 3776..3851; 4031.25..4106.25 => 0.38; 54.6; 77.2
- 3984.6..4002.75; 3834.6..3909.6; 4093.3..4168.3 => -0.11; 53.9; 82.6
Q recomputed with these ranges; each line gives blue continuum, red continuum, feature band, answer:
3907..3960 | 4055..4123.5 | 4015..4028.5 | -0.19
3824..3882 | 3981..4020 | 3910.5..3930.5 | 0.09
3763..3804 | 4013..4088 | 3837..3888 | 0.19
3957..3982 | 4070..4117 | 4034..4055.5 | -0.19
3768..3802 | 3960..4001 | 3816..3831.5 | 0.25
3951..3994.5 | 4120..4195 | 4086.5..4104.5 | -0.11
